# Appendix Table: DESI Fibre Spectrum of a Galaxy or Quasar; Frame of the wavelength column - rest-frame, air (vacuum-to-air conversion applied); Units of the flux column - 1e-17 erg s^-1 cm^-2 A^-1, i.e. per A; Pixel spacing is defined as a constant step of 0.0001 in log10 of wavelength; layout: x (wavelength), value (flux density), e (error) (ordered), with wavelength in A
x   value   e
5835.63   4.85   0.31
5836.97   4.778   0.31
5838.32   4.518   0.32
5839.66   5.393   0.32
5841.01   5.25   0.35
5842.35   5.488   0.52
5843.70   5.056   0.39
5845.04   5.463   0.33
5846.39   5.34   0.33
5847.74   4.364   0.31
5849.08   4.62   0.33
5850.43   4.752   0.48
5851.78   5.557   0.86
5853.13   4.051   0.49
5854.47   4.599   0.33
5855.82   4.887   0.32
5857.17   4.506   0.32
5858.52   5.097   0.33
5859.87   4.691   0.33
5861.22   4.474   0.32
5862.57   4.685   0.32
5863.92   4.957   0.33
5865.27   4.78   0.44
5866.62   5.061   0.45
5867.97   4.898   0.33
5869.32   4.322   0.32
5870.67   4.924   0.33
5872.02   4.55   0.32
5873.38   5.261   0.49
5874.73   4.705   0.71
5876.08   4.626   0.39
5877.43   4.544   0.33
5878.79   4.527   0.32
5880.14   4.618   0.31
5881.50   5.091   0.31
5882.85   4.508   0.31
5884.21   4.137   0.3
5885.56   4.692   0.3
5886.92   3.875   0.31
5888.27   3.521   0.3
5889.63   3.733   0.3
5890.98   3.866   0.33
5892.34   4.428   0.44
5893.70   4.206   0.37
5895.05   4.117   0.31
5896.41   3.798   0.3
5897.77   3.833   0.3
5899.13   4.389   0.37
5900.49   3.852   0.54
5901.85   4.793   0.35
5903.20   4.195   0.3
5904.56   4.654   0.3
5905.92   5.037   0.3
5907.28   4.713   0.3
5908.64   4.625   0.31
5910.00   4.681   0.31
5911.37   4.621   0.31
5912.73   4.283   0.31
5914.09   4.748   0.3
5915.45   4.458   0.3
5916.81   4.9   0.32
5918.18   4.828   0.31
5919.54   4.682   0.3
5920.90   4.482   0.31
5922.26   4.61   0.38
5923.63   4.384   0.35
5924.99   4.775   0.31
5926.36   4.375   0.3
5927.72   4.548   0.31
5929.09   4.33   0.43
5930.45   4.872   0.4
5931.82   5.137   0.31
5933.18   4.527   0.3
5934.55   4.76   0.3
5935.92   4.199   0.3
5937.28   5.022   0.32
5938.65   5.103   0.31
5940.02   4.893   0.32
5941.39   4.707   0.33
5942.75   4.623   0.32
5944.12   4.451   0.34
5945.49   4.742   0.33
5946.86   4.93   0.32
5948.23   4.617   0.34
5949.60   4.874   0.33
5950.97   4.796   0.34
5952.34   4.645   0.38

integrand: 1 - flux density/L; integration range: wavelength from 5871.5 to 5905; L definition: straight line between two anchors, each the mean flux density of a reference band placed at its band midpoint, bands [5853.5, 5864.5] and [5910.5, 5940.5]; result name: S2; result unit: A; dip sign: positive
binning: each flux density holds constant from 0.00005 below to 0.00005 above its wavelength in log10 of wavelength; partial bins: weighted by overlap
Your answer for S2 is 2.5 A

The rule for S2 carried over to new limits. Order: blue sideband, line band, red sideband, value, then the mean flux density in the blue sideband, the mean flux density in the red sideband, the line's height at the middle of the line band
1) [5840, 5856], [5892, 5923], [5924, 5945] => 1.91 A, 4.96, 4.68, 4.77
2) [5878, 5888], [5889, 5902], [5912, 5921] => 1.29 A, 4.45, 4.64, 4.52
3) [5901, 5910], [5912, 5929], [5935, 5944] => 0.41 A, 4.66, 4.74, 4.69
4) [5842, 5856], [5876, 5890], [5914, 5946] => 1.33 A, 4.91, 4.67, 4.81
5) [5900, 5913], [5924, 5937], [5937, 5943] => 0.46 A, 4.56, 4.88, 4.79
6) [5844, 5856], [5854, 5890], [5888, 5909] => -0.24 A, 4.85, 4.24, 4.58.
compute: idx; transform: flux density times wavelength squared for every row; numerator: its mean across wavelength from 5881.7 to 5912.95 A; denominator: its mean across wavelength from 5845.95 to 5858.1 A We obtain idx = 0.92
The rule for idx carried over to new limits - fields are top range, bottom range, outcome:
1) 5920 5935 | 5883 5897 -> 1.15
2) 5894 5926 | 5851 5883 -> 0.96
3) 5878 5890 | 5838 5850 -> 0.86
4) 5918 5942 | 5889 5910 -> 1.10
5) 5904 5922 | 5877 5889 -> 1.08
